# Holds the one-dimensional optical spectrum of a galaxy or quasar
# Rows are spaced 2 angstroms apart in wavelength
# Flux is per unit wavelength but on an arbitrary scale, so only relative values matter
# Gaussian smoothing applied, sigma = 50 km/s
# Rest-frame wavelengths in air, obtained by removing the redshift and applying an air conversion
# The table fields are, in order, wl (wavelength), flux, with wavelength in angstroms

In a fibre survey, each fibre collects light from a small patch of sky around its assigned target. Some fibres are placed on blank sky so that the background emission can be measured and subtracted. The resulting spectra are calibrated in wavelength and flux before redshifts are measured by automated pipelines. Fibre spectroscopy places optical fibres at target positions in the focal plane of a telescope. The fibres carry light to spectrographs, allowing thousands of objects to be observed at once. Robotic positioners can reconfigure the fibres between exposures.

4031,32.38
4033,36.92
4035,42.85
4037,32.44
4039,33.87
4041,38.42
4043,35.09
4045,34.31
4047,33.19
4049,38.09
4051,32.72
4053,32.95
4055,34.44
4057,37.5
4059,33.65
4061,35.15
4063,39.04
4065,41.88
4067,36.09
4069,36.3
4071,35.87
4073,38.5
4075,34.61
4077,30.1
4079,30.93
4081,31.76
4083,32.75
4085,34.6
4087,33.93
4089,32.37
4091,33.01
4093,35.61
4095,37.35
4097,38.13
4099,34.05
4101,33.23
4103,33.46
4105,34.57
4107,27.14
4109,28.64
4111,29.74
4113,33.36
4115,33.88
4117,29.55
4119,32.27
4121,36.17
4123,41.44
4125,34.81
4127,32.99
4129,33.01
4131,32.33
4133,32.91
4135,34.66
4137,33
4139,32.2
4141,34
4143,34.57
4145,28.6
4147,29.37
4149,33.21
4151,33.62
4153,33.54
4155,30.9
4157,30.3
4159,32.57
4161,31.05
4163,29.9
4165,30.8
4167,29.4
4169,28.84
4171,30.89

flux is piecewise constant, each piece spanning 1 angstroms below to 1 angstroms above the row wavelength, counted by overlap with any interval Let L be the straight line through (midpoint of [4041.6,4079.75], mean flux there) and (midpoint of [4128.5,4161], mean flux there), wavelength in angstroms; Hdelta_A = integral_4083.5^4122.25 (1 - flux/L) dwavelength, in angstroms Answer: 0.7 angstroms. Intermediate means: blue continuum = 35.3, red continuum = 32.4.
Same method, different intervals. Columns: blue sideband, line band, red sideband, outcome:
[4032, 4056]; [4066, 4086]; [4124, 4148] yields 0.2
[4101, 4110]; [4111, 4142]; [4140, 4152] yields -1.9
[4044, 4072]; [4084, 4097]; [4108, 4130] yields -0.1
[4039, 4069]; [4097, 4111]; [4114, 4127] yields 1.1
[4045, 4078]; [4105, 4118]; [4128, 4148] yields 1.1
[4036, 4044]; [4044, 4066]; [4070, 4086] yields -0.8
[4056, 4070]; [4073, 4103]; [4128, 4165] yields 1.4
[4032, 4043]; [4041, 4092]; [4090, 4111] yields 0.5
